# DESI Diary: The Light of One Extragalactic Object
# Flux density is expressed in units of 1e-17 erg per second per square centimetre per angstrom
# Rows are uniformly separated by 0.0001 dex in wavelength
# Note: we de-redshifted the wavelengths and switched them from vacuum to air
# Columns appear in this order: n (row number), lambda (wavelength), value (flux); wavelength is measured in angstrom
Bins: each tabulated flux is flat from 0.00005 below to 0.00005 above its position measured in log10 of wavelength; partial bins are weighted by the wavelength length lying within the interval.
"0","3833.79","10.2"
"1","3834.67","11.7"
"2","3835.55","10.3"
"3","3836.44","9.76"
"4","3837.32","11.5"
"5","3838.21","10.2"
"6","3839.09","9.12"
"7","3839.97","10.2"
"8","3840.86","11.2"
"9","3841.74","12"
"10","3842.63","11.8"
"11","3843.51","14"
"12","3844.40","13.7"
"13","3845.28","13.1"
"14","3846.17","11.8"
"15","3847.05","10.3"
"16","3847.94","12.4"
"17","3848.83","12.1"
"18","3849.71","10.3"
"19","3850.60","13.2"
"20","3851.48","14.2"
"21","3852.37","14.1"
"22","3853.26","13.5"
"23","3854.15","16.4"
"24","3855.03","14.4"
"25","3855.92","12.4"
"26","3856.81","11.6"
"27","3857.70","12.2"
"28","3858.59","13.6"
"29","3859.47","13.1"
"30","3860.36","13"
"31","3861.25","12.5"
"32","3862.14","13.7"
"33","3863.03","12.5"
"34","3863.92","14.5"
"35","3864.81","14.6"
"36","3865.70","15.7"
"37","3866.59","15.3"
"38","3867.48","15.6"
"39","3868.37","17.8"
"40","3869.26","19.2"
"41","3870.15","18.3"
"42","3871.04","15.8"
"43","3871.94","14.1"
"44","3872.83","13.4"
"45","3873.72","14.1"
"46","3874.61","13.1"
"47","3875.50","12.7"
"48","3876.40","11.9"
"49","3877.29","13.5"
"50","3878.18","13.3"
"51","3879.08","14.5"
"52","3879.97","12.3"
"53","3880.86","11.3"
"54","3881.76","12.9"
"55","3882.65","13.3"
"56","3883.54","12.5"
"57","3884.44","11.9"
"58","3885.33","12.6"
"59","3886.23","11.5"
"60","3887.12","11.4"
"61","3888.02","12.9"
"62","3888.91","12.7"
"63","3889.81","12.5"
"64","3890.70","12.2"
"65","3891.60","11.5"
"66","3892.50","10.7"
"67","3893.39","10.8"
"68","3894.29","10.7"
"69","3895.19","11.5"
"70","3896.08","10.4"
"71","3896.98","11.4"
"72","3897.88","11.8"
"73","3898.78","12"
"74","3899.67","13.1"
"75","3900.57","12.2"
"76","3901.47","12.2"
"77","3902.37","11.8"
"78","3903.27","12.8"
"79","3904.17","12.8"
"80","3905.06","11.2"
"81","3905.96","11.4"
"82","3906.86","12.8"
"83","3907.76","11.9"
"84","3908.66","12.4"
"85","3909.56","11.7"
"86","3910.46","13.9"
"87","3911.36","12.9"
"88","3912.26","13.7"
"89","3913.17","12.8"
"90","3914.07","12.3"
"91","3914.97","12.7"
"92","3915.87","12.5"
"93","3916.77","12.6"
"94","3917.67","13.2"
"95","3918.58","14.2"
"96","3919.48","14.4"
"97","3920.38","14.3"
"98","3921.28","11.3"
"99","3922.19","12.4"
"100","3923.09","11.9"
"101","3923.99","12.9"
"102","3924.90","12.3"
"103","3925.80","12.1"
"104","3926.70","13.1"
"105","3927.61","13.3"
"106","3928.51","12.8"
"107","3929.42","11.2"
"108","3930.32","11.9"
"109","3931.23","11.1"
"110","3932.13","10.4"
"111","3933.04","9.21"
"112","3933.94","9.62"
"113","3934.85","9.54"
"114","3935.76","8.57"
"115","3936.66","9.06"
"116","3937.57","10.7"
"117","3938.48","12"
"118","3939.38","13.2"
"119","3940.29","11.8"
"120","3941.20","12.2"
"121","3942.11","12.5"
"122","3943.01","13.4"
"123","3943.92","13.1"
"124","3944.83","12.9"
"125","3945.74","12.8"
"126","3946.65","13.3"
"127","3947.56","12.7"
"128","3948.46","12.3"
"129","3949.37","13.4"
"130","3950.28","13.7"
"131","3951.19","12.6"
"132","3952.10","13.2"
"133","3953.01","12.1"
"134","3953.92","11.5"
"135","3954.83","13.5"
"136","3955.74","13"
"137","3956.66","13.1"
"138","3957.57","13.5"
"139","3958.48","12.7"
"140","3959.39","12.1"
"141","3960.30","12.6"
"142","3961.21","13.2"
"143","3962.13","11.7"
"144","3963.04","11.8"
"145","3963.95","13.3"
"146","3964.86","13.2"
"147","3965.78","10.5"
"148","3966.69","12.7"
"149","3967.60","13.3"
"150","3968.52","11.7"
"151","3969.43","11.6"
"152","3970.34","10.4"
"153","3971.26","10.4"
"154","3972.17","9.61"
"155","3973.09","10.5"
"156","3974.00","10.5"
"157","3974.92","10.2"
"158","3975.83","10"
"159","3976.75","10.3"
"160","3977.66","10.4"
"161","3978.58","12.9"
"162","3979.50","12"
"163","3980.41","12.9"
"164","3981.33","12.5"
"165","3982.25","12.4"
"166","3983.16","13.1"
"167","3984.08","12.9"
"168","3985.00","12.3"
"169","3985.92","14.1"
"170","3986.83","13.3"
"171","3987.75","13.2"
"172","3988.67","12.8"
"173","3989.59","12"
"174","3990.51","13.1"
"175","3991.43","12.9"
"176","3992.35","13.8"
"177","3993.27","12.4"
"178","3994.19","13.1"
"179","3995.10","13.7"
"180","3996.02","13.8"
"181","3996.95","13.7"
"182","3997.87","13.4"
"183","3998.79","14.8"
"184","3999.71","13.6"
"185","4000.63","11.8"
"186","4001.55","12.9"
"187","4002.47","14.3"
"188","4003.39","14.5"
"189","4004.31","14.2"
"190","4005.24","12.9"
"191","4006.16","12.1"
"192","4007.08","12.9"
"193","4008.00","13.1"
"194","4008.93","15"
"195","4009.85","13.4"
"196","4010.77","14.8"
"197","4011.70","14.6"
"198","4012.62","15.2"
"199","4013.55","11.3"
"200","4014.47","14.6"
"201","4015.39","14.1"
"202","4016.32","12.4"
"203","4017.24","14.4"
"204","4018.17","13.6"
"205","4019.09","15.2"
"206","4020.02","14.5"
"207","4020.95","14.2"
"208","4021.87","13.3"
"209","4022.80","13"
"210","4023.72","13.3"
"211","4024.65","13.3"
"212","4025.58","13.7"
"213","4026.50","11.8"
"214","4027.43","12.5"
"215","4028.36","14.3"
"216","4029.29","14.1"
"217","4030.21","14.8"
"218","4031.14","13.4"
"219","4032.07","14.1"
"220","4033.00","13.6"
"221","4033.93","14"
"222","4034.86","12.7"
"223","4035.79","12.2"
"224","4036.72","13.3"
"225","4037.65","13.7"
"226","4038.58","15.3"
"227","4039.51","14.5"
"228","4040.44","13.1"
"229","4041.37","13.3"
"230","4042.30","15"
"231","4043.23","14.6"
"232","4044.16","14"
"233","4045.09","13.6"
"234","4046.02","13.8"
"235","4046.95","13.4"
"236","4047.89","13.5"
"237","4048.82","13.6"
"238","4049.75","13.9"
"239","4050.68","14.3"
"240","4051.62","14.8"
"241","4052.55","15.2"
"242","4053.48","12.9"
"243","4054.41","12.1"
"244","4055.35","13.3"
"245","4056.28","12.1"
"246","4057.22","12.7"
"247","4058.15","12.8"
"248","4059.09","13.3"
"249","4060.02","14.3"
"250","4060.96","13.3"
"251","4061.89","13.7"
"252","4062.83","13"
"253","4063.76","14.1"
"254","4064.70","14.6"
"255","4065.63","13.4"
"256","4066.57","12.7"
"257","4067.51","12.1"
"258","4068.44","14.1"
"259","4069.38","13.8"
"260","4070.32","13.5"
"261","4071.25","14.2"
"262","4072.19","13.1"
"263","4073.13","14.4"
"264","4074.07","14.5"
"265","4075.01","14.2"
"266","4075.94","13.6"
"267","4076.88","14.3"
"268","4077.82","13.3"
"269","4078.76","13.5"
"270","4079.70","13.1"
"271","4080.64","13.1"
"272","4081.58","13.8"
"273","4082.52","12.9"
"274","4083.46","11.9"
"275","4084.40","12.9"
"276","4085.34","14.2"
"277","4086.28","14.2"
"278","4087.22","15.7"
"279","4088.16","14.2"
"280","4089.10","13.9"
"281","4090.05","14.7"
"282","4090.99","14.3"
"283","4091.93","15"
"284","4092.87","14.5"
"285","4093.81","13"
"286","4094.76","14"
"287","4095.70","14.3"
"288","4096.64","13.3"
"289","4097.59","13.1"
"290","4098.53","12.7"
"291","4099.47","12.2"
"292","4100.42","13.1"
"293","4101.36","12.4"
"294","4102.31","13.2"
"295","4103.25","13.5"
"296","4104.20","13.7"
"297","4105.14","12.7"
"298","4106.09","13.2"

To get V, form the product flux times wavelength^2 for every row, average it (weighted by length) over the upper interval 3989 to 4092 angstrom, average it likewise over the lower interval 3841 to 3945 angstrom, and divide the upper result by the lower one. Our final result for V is 1.16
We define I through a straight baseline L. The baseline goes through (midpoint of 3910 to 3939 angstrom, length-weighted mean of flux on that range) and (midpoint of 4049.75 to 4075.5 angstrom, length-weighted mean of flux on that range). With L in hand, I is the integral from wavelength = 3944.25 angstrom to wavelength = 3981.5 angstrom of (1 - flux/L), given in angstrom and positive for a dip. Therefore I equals 1.0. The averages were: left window 12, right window 13.6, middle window 12.1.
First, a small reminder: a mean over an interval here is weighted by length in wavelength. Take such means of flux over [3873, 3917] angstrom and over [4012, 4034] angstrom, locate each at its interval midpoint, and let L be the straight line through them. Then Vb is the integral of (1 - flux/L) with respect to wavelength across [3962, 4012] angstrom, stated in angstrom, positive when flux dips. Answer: 2.7 angstrom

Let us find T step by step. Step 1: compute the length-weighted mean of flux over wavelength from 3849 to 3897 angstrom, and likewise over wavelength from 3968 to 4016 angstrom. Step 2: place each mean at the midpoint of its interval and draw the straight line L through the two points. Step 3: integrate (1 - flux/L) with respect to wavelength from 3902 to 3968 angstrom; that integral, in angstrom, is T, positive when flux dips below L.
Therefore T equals 3.3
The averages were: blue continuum 13.3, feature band 12.3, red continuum 12.7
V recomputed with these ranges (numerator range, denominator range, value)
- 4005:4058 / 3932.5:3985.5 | 1.19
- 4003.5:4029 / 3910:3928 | 1.11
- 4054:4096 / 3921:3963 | 1.20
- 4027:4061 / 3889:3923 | 1.19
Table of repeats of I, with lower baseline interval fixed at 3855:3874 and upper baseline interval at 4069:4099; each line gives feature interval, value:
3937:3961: 2.5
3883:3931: 6.7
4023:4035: 0.4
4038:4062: 0.3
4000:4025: 0.6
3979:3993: 1.2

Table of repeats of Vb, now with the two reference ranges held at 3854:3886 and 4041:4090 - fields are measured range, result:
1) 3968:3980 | 2.54 angstrom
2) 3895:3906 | 1.51 angstrom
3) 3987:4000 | 0.40 angstrom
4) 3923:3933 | 1.31 angstrom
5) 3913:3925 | 0.81 angstrom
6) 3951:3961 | 0.75 angstrom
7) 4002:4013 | -0.16 angstrom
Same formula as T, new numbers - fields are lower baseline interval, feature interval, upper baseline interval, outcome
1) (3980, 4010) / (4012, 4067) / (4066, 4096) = -0.52 angstrom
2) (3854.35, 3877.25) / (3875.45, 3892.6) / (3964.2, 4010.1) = 1.88 angstrom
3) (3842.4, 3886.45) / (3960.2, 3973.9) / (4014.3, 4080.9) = 1.90 angstrom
